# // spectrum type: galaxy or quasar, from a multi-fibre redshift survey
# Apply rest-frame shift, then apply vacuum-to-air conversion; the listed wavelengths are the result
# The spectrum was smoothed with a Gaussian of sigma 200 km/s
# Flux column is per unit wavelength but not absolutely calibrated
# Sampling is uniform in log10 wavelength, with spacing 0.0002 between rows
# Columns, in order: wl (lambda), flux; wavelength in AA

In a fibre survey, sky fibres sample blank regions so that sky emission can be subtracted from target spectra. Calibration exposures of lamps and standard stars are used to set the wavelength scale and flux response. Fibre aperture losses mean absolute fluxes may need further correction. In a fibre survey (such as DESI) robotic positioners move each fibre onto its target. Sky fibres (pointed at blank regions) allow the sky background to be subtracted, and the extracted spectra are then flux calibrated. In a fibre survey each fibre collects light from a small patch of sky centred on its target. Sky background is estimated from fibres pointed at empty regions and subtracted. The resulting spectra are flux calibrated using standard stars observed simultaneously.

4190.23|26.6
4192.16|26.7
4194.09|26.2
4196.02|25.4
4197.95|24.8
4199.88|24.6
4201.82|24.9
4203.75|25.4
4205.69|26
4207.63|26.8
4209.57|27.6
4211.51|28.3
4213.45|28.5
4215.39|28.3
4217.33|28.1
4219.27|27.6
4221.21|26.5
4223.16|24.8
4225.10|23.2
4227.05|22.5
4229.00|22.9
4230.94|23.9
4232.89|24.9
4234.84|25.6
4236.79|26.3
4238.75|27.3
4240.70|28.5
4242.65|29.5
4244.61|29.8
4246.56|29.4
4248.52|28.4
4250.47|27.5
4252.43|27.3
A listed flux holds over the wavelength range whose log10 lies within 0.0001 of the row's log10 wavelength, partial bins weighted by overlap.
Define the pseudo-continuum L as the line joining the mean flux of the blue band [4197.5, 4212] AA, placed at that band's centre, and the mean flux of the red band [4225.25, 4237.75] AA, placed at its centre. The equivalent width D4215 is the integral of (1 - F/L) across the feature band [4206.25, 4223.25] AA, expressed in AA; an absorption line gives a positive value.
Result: -1.4 AA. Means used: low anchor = 26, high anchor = 24.3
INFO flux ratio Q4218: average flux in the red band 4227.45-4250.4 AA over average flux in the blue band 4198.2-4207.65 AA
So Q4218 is 1.1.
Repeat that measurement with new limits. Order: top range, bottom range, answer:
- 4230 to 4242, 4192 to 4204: 1.03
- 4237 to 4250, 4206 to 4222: 1.03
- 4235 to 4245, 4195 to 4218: 1.05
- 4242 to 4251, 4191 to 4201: 1.13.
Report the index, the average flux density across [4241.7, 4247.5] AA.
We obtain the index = 29.6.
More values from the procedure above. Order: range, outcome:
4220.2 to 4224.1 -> 25.7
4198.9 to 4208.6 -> 25.5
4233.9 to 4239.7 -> 26.4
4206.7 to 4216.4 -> 27.9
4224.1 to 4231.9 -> 23.2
